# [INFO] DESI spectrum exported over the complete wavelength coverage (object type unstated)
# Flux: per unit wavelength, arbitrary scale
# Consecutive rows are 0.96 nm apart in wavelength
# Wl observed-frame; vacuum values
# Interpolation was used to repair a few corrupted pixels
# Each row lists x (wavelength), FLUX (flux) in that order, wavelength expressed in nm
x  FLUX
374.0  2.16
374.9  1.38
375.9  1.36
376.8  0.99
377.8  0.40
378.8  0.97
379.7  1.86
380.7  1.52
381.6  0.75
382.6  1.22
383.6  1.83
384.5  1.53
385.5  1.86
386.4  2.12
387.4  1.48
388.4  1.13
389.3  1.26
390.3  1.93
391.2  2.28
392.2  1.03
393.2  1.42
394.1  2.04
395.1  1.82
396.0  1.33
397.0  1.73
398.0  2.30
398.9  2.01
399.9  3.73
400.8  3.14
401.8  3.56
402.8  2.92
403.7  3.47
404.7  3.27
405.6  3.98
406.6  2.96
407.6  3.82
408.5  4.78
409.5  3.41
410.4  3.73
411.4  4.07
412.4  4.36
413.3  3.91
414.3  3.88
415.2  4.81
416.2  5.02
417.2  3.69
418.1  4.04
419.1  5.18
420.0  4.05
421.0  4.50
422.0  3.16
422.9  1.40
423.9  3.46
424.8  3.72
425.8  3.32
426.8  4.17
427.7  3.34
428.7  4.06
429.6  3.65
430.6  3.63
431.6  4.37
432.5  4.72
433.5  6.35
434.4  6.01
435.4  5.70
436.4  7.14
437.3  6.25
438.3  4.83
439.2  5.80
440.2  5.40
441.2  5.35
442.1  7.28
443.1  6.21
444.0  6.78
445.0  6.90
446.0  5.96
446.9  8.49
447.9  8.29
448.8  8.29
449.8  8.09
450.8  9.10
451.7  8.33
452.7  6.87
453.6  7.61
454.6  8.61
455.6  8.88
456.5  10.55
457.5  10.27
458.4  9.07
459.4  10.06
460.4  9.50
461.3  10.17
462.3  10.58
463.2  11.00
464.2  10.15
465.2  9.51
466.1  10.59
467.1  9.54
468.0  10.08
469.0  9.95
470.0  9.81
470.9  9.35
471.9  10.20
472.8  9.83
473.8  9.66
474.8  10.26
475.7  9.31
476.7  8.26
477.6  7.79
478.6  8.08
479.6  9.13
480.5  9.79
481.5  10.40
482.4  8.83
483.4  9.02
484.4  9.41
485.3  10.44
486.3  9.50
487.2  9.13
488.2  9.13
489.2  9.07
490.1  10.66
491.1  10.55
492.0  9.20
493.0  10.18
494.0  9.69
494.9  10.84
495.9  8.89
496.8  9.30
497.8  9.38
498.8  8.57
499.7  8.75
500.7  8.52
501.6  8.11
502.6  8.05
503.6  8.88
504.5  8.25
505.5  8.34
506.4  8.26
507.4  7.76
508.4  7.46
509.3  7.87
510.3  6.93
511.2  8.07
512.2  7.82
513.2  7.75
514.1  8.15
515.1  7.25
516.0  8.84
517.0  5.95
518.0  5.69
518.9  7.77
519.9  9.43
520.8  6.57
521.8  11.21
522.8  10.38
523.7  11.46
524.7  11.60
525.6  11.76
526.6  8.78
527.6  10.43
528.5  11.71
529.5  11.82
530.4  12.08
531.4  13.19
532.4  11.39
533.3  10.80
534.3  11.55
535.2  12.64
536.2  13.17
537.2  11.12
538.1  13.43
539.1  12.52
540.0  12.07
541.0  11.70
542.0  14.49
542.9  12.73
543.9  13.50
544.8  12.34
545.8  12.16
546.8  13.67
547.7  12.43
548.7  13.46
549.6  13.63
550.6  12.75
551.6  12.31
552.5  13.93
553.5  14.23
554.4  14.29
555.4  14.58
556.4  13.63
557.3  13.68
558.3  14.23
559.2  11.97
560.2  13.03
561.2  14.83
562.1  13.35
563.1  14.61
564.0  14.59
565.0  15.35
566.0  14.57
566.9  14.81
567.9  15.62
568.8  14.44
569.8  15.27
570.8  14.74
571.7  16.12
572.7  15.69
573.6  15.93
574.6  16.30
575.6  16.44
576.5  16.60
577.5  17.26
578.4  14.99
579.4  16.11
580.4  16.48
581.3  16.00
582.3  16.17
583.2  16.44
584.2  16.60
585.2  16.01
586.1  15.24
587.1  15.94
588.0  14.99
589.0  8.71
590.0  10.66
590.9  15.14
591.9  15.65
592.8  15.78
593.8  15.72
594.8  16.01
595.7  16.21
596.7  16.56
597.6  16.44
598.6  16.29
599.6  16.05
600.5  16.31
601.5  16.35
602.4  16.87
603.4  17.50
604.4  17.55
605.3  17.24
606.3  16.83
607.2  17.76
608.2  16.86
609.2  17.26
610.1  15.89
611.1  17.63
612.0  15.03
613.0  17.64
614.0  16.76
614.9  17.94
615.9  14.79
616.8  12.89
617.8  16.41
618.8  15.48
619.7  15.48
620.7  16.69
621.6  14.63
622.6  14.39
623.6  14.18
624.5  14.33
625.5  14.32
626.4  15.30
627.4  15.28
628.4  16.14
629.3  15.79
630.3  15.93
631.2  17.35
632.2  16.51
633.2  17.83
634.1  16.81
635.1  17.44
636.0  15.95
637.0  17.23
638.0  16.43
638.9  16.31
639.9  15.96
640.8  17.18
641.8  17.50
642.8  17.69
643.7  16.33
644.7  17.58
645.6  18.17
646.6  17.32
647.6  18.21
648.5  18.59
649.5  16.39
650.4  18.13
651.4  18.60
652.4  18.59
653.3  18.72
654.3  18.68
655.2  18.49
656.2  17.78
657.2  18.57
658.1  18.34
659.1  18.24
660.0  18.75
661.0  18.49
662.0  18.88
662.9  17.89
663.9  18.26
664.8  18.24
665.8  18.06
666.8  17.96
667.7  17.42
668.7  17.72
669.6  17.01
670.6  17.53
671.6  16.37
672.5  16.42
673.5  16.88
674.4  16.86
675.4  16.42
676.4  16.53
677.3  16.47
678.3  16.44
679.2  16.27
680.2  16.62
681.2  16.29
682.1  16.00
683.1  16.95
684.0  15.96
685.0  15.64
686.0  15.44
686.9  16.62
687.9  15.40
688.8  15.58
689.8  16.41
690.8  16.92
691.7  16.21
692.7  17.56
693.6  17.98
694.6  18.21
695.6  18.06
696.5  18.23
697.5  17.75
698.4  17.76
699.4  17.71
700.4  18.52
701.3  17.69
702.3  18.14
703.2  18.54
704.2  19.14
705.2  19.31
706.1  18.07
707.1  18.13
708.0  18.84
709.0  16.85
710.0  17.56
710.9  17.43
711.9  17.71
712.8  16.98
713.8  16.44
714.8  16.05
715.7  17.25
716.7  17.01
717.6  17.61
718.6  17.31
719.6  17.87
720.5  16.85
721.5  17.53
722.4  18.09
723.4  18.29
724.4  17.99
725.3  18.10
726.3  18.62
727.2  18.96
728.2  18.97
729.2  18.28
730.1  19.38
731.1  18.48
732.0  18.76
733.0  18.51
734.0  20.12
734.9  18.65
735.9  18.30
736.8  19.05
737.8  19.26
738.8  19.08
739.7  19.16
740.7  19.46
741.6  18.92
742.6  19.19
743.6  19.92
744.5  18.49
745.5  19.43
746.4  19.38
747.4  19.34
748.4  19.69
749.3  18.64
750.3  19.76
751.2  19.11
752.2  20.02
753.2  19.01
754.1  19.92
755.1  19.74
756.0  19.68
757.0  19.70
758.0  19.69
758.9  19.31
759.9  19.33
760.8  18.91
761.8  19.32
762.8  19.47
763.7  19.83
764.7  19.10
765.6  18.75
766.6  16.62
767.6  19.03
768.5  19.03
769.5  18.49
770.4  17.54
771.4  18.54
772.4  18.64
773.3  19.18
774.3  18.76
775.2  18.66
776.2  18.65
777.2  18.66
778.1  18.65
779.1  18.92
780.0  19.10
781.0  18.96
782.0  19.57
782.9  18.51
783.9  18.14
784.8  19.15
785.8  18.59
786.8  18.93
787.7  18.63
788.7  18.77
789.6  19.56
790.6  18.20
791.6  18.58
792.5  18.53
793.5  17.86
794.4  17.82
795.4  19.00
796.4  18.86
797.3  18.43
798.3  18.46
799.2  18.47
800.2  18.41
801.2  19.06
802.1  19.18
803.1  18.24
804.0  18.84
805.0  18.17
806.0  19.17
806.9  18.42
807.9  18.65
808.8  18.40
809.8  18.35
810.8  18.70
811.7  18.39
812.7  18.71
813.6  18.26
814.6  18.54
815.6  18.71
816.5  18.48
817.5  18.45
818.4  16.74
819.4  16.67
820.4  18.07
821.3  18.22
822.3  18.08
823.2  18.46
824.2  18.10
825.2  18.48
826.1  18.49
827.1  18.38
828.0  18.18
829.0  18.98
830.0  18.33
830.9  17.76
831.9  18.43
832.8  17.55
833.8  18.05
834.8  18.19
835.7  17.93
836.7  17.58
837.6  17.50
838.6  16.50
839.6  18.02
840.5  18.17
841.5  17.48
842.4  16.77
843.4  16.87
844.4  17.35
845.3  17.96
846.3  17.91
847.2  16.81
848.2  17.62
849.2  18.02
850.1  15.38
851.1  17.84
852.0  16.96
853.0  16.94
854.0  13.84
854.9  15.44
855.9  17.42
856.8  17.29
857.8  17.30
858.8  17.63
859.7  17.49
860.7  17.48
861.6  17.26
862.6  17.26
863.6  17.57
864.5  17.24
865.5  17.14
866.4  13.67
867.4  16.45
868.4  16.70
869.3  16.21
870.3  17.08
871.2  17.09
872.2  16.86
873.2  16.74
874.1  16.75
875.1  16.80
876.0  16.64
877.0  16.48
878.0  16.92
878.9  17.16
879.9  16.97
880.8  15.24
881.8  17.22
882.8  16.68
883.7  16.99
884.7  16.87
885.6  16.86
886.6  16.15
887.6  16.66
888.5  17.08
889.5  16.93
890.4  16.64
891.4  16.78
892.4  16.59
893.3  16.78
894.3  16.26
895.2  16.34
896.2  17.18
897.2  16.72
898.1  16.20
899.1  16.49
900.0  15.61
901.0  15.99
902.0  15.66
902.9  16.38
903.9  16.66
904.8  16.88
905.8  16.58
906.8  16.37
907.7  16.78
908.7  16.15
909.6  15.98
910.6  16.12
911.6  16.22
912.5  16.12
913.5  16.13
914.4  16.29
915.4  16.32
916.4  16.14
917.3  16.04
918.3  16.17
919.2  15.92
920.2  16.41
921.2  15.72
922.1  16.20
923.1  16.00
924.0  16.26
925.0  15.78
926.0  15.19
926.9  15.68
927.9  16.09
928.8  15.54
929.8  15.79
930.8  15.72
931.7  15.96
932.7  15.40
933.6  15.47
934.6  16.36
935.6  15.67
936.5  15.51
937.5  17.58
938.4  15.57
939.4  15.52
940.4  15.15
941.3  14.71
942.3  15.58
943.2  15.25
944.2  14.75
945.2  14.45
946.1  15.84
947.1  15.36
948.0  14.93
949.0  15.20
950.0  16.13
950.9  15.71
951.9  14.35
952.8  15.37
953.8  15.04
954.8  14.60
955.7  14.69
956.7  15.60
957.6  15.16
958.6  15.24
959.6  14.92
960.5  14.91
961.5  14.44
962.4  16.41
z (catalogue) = 0.00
